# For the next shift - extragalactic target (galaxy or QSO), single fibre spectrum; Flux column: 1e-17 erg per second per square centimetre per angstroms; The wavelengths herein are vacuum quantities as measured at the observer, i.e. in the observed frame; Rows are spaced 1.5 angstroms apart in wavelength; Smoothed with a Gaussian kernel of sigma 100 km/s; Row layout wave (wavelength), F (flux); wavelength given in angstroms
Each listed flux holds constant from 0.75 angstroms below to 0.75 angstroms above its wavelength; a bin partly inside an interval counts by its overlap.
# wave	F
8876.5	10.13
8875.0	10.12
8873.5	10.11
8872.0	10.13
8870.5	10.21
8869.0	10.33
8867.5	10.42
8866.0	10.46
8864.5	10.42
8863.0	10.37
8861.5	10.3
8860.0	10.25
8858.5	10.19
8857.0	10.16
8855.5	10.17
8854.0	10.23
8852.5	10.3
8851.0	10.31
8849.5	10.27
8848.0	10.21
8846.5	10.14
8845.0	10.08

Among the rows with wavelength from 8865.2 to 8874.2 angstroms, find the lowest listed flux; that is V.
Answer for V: 10.11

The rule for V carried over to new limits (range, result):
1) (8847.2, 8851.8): 10.21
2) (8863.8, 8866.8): 10.42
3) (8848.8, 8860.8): 10.16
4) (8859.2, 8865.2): 10.25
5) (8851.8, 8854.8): 10.23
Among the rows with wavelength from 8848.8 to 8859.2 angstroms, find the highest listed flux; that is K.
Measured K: 10.31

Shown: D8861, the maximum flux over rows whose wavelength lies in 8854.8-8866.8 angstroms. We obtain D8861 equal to 10.46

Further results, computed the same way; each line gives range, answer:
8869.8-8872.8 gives 10.21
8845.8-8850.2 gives 10.27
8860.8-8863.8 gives 10.37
